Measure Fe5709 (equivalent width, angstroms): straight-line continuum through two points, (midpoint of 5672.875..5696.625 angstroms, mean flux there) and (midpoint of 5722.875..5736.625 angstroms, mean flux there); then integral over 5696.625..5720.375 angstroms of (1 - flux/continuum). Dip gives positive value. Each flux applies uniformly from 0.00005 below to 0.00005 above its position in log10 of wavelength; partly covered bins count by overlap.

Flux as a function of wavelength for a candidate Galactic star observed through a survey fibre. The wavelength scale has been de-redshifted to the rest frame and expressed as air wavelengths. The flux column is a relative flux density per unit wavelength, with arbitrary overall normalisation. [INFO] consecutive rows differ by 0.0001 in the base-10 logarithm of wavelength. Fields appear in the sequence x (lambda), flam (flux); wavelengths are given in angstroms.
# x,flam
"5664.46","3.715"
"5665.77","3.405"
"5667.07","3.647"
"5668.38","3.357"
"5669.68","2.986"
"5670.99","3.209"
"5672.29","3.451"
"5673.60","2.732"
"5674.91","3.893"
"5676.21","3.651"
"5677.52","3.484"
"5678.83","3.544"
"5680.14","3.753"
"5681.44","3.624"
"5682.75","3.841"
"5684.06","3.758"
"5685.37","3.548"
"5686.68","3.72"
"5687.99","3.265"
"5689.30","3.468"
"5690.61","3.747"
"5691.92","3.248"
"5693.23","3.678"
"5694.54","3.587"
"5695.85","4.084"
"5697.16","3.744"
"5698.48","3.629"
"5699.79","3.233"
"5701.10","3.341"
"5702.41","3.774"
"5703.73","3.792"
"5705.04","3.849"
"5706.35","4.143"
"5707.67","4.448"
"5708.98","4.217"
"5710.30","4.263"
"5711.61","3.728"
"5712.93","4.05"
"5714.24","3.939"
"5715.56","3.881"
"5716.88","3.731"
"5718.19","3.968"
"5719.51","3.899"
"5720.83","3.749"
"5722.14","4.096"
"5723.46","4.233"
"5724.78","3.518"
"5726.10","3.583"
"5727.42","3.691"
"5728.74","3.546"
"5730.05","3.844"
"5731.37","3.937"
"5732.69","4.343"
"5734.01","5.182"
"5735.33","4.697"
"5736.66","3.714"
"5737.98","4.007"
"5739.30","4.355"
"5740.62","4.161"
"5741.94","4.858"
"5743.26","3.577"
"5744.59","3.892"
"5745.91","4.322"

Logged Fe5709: -0.25 angstroms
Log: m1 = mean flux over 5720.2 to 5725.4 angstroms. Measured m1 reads 3.91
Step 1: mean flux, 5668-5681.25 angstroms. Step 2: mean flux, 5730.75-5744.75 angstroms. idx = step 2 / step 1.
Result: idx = 1.2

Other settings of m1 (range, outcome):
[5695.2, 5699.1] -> 3.81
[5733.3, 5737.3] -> 4.52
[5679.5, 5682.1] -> 3.7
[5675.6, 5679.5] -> 3.55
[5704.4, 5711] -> 4.18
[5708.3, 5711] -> 4.24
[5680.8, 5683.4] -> 3.73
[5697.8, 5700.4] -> 3.43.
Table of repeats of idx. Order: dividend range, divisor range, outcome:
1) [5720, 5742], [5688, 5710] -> 1.09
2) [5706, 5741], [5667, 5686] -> 1.15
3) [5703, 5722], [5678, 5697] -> 1.09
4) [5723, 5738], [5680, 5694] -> 1.12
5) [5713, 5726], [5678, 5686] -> 1.06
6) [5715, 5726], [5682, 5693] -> 1.08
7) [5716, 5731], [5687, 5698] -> 1.06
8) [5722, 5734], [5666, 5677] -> 1.17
